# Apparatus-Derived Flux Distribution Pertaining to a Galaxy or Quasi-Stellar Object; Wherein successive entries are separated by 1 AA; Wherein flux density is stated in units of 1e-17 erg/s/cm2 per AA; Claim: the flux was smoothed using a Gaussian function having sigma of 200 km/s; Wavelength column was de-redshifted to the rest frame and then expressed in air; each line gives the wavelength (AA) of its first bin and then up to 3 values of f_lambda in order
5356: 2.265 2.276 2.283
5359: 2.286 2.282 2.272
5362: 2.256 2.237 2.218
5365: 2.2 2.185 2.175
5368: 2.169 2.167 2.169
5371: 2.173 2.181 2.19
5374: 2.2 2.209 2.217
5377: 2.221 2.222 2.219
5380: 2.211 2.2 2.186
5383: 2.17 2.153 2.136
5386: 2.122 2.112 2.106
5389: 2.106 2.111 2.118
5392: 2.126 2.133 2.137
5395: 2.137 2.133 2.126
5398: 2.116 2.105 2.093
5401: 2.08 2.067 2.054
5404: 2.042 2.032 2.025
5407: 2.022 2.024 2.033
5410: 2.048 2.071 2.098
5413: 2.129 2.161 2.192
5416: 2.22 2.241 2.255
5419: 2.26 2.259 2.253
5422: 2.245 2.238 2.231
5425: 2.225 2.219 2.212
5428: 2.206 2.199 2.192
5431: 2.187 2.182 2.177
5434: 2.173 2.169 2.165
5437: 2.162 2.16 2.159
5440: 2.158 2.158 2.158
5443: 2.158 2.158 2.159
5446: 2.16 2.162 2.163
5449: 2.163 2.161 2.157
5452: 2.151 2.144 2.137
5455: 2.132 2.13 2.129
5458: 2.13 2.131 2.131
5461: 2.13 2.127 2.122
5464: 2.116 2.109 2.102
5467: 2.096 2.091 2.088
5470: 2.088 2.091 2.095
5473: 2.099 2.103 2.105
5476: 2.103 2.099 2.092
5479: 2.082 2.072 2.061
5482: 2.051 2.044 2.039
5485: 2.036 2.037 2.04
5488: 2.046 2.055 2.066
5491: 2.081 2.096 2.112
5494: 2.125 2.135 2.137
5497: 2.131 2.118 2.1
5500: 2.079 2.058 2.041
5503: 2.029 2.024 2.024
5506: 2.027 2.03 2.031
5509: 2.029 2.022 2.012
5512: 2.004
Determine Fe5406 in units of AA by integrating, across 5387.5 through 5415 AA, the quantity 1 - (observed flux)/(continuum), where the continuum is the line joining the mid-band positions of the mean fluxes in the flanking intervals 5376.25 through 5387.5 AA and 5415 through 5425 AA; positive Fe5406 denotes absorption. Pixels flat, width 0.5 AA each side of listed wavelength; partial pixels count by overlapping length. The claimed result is 1.5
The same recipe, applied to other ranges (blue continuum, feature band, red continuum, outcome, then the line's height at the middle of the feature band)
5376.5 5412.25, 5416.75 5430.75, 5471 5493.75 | -0.9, 2.1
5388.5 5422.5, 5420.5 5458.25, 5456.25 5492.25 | -1.2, 2.11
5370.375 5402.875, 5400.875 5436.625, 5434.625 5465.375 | -0.1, 2.15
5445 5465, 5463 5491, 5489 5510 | 0.4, 2.11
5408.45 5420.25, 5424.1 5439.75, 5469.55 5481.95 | -0.3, 2.14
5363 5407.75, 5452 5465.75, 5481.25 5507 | -0.2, 2.09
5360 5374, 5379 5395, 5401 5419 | 0.1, 2.16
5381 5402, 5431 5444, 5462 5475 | -0.3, 2.11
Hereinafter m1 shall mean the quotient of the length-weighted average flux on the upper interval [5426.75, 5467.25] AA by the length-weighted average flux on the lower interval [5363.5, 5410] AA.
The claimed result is 1.0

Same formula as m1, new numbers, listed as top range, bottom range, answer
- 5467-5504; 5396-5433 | 0.97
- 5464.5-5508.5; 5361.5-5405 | 0.96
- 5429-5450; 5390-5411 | 1.04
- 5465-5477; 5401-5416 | 1.01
